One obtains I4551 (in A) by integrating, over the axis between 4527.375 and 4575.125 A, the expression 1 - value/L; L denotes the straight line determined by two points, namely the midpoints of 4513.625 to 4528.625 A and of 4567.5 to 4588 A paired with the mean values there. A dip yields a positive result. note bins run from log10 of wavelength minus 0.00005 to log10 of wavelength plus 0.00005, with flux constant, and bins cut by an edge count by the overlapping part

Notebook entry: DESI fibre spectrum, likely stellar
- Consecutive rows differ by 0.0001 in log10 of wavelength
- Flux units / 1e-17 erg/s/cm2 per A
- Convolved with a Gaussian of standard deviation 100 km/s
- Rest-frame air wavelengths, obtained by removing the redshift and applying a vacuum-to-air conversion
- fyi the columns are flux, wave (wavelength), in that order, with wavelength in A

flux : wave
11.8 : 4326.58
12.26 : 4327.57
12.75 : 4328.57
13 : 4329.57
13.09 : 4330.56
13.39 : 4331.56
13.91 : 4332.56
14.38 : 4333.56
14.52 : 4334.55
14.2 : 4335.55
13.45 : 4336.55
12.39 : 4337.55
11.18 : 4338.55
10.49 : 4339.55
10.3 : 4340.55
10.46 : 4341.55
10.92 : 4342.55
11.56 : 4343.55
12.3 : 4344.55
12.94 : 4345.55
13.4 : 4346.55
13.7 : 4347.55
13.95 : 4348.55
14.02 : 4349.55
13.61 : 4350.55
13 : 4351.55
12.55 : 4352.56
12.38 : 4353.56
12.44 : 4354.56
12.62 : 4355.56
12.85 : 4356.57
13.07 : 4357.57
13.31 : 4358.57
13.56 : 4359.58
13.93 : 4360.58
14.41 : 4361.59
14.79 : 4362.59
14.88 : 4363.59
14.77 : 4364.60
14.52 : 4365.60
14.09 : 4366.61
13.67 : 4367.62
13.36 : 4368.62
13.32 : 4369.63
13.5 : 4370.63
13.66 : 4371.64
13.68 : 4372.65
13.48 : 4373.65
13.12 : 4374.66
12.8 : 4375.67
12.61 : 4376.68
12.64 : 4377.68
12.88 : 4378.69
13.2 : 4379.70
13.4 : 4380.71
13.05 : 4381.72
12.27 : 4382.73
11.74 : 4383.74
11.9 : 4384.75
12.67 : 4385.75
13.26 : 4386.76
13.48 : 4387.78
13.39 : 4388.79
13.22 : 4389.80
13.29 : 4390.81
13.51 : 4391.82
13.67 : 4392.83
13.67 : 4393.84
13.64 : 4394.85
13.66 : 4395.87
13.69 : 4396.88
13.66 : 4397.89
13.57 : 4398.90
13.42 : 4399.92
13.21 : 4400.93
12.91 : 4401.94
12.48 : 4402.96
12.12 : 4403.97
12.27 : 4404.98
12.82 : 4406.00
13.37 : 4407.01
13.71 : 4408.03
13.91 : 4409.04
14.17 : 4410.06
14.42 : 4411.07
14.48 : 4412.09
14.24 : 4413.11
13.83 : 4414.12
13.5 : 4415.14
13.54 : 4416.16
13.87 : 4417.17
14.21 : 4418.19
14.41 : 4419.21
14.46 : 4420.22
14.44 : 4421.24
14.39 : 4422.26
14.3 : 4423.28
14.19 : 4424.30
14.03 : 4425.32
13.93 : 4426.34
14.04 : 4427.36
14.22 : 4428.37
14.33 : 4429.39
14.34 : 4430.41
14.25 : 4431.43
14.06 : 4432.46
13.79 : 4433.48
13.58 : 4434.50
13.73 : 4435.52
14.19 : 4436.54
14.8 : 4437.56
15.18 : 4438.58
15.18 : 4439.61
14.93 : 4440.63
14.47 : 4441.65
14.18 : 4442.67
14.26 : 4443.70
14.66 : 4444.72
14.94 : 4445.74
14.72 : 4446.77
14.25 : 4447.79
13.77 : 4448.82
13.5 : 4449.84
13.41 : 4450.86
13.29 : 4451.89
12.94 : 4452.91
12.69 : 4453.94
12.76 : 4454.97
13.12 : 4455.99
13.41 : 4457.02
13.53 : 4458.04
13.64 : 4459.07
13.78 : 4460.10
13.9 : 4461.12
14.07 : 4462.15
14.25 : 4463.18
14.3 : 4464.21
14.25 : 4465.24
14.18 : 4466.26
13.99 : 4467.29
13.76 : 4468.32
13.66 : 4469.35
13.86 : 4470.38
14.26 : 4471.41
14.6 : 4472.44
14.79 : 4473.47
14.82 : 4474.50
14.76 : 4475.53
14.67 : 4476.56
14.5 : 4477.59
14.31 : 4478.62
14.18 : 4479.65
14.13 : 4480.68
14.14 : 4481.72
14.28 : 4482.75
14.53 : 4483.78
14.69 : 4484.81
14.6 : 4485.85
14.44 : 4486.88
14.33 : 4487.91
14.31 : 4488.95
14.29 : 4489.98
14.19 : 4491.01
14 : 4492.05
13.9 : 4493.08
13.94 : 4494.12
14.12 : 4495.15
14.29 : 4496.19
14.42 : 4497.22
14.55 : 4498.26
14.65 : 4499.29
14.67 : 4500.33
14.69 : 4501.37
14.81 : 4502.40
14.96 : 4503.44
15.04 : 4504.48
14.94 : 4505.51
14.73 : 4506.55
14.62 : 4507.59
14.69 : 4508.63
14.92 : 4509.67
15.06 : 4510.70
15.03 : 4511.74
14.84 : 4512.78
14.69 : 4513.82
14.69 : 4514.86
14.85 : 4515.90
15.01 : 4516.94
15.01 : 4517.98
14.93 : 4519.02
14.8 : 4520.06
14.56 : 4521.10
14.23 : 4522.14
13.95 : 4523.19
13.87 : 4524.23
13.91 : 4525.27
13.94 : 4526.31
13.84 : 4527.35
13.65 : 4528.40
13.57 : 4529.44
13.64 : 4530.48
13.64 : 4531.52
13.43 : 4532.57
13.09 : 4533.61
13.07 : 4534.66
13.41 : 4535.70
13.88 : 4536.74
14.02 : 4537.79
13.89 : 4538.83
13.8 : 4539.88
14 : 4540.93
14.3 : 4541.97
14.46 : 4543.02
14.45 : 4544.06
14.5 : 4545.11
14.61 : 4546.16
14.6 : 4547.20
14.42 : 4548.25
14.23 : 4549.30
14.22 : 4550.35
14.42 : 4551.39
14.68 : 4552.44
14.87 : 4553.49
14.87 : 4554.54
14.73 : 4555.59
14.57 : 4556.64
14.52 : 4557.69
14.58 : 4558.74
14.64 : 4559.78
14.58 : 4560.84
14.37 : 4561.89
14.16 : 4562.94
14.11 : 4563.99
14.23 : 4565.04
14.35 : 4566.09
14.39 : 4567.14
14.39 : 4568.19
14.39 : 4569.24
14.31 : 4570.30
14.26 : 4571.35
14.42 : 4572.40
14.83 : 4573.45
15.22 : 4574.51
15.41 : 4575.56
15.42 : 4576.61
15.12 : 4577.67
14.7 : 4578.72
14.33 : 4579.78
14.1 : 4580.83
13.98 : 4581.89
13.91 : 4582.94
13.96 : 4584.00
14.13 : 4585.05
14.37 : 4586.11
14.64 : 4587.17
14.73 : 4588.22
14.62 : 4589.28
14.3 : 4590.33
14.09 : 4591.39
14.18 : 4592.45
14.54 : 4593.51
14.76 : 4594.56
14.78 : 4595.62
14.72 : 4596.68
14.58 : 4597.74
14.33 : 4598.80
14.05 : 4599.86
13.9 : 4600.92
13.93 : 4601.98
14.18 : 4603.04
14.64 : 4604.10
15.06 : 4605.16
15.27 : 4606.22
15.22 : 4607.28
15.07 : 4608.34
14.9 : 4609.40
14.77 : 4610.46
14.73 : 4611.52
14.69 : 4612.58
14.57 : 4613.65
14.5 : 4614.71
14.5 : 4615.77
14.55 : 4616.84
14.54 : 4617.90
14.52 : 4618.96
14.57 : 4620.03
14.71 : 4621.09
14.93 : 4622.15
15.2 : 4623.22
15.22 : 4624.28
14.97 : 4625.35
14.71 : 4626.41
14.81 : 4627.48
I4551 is 0.7 A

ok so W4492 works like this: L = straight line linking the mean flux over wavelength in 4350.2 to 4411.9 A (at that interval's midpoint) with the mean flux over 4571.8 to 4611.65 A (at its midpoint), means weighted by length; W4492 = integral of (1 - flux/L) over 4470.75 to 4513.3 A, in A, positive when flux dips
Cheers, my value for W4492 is -1.7 A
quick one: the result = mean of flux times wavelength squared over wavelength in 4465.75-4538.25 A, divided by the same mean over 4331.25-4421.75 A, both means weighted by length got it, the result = 1.1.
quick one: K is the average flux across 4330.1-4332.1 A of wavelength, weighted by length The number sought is 13.2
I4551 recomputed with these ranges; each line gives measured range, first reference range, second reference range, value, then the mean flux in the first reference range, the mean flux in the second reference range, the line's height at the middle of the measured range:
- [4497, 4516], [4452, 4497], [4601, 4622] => -0.8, 14.1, 14.7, 14.2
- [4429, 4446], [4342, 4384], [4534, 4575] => -0.9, 13.2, 14.3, 13.7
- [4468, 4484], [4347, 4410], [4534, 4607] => -0.5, 13.3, 14.4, 13.9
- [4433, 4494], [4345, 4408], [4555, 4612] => -1.4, 13.3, 14.5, 13.8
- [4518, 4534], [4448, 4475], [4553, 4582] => 0.3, 13.8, 14.6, 14.3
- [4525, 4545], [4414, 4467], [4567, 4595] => 0.8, 14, 14.5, 14.4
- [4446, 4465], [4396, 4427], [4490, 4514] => 0.7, 13.7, 14.6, 14.1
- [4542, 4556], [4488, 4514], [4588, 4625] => 0.1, 14.6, 14.6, 14.6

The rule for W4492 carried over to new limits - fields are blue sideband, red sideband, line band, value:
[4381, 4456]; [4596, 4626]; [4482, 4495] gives -0.2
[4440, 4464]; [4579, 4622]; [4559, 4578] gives -0.3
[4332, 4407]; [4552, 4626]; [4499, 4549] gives -0.7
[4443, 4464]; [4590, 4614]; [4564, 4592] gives -0.1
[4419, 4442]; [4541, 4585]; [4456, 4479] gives 0.4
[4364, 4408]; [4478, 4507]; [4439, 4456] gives -0.1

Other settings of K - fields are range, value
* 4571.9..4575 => 14.8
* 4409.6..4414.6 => 14.2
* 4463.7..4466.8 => 14.3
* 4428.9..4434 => 14.1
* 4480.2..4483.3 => 14.2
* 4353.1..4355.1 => 12.4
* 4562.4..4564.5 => 14.1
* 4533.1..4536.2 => 13.2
